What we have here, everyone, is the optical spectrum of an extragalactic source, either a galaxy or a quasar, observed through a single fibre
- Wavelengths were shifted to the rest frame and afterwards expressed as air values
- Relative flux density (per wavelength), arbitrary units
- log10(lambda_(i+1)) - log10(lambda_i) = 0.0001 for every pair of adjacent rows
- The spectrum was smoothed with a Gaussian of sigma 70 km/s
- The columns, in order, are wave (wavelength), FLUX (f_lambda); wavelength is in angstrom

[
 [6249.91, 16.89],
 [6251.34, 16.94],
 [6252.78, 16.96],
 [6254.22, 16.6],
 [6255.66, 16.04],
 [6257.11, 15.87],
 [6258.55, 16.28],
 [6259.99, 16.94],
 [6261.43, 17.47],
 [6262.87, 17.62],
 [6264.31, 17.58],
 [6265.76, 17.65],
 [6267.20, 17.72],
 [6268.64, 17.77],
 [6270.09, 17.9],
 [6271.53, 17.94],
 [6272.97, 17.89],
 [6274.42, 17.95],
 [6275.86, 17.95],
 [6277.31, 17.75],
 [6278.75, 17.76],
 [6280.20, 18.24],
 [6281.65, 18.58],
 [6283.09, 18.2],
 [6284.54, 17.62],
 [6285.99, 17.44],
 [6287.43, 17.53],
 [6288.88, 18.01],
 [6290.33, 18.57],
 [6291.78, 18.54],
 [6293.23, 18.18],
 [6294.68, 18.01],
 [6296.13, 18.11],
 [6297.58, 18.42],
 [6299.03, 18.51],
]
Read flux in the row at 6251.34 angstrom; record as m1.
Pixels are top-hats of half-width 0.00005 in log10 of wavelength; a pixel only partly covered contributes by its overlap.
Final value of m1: 16.94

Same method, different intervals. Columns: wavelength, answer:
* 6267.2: 17.72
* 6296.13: 18.11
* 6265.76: 17.65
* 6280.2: 18.24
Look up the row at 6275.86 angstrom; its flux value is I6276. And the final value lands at 17.95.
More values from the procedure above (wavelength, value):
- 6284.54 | 17.62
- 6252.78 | 16.96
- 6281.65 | 18.58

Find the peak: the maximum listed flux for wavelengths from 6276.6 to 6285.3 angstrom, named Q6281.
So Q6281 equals 18.58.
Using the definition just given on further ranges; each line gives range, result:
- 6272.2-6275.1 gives 17.95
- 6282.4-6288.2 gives 18.2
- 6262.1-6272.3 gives 17.94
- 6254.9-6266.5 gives 17.65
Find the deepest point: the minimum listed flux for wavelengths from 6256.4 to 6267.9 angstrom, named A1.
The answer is 15.87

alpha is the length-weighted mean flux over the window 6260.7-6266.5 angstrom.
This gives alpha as 17.6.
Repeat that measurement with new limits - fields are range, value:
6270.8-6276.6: 17.9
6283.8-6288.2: 17.5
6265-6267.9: 17.7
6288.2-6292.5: 18.4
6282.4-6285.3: 17.9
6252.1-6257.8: 16.3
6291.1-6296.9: 18.2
